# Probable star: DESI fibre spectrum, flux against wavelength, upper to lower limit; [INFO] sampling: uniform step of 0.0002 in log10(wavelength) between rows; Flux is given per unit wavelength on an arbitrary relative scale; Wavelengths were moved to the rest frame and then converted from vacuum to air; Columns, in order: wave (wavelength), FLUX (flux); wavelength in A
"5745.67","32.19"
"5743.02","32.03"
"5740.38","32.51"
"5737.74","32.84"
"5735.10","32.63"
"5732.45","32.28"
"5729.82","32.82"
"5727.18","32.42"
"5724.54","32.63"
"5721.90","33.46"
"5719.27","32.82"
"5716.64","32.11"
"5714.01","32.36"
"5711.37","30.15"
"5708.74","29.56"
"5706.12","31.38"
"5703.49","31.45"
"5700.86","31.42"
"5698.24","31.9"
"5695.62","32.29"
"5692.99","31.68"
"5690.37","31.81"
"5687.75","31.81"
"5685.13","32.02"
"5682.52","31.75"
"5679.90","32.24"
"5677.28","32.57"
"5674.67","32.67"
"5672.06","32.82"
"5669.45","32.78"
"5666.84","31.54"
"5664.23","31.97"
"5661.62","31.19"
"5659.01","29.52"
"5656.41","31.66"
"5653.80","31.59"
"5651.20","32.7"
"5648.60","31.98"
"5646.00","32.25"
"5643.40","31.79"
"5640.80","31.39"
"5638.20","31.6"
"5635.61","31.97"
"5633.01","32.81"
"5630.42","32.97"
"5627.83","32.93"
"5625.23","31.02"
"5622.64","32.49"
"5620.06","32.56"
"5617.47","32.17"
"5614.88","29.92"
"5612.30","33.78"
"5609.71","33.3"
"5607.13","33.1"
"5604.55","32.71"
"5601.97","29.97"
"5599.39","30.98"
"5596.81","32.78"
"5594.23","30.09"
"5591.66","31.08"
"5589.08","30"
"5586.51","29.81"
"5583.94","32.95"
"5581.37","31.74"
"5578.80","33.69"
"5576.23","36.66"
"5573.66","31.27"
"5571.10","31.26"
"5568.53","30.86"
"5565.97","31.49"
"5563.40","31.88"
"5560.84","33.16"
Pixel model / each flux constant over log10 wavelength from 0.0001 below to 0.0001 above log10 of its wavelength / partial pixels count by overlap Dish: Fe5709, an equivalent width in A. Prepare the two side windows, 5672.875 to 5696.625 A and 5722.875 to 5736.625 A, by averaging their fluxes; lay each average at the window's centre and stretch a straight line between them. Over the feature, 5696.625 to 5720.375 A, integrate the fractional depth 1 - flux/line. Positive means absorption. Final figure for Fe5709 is 0.7 A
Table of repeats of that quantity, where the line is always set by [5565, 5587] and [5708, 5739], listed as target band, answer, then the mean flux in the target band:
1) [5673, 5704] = 0.2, 32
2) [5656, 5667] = 0.4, 31.1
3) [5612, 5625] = 0.1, 32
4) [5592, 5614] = 0.2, 32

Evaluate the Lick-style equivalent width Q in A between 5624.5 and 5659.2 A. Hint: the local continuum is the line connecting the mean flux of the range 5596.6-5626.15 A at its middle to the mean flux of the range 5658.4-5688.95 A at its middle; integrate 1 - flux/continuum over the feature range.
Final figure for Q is 0.06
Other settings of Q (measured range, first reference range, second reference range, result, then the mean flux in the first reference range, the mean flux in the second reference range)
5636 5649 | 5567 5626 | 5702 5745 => 0.08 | 31.9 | 32.1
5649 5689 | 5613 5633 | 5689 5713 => -0.37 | 32.1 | 31.3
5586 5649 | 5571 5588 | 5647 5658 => 0.76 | 32.6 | 31.9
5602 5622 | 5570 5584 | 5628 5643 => 0.09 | 33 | 32.2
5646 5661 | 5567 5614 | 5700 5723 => 0.12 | 32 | 31.6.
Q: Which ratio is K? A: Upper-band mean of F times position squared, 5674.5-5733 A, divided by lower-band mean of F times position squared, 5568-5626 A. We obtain 1.04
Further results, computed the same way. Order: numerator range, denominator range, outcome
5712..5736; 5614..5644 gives 1.05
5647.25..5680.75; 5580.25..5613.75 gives 1.03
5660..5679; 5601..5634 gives 1.01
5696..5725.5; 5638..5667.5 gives 1.03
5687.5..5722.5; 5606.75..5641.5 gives 1.01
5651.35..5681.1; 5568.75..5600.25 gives 1.03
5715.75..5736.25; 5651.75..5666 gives 1.07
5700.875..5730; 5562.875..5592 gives 1.05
